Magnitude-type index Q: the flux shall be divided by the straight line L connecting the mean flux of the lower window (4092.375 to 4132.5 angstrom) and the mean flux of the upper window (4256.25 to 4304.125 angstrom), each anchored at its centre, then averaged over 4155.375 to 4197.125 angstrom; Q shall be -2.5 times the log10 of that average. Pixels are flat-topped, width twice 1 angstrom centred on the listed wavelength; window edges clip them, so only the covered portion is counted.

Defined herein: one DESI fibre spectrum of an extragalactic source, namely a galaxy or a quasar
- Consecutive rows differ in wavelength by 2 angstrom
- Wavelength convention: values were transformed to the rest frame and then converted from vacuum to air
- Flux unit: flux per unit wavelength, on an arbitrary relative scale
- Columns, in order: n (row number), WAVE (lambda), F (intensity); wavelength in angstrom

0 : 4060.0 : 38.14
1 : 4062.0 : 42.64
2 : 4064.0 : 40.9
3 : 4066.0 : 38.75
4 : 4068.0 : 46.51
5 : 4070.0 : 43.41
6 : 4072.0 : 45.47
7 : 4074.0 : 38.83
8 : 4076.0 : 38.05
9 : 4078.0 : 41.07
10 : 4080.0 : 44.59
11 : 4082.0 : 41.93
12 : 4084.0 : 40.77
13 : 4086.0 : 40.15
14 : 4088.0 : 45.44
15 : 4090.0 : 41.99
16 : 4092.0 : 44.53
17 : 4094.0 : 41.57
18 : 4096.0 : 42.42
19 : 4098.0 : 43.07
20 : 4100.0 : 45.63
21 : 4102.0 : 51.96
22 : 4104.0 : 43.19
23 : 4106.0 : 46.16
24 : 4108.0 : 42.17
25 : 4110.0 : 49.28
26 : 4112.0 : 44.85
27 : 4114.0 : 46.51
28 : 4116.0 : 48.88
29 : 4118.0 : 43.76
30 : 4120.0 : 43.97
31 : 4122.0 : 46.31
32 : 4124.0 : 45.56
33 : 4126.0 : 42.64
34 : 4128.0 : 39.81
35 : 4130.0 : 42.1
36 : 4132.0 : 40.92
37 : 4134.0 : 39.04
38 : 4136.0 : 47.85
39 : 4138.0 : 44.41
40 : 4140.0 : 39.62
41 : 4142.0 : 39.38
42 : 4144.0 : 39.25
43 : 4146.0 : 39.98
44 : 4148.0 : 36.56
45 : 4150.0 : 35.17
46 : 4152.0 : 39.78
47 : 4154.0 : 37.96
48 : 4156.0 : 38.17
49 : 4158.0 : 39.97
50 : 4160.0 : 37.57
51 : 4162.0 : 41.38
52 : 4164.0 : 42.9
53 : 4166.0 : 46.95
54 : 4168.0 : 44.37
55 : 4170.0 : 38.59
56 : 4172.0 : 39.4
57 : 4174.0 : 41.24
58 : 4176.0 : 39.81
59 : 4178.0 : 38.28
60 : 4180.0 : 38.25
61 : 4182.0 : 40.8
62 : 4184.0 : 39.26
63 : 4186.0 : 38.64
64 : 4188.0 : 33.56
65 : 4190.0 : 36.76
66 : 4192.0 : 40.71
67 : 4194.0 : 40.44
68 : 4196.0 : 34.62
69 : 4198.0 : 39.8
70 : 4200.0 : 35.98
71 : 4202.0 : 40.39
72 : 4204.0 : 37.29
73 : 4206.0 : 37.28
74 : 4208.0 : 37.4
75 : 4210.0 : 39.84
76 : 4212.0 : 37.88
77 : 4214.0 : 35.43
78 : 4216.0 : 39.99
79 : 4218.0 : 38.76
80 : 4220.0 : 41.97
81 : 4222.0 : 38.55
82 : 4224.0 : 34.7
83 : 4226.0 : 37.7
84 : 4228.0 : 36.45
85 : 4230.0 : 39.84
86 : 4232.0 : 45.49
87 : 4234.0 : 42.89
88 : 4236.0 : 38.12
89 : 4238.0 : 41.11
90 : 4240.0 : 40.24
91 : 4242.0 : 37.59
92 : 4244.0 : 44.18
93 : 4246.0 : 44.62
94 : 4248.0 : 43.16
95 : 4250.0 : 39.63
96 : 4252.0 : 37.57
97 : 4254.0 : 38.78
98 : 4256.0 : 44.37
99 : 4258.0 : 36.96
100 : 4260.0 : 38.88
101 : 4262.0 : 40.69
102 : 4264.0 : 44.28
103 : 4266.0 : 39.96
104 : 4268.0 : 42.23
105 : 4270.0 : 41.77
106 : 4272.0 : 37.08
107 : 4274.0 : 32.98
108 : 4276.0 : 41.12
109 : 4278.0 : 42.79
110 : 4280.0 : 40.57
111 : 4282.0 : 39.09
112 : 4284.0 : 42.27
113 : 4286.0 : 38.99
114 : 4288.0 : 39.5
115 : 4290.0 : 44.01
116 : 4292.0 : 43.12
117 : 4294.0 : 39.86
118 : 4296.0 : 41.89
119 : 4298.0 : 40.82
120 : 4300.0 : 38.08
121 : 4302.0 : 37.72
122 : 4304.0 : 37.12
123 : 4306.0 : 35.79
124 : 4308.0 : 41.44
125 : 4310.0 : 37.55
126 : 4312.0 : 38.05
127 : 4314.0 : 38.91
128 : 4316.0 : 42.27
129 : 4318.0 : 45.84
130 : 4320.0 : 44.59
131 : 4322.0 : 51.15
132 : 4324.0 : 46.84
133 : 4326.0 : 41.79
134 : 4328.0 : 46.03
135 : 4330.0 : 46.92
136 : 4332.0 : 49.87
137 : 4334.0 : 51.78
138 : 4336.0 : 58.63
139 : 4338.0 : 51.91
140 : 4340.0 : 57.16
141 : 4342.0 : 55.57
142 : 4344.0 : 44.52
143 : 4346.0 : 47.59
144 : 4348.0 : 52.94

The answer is 0.09 mag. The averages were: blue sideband 44.6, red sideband 40.2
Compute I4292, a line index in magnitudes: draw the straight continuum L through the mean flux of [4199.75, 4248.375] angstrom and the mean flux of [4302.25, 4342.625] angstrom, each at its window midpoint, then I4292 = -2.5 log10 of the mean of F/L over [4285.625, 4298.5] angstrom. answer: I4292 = 0.064 mag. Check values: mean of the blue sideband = 39.5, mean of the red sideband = 45.7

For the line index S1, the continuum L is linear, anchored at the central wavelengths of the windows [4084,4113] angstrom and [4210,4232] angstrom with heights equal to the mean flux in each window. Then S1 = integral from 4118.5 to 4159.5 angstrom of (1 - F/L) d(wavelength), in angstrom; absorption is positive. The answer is 1.5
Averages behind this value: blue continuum 44.3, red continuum 38.5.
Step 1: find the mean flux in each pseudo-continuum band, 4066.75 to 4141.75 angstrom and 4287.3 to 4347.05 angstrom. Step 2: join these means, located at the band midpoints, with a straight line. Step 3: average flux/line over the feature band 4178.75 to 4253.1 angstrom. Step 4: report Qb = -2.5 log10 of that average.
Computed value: 0.13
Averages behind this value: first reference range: 43.6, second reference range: 44.6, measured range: 39.1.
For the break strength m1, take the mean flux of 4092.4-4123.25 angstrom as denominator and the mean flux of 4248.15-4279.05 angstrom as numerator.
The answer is 0.9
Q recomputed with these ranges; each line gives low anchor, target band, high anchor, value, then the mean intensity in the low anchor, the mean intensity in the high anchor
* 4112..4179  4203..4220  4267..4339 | 0.101 mag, 41.5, 42.5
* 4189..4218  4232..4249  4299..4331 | -0.063 mag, 38.2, 41.9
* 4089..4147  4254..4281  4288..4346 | 0.106 mag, 43.7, 44.6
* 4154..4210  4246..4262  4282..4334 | 0.017 mag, 39.2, 42.1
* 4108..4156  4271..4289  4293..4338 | 0.102 mag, 42.2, 43.5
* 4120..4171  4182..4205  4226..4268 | 0.078 mag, 41.1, 40.7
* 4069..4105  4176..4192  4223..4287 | 0.086 mag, 43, 40.2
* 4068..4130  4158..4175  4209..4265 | 0.013 mag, 43.8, 40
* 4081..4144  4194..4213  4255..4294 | 0.107 mag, 43.7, 40.5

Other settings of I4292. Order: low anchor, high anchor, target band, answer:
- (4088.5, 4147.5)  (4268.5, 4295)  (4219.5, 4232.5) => 0.07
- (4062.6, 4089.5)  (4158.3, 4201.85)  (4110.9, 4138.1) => -0.08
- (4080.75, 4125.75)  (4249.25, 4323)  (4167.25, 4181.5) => 0.08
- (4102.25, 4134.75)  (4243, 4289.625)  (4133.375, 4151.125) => 0.09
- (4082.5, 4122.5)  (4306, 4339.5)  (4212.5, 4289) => 0.14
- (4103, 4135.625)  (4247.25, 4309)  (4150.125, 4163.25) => 0.11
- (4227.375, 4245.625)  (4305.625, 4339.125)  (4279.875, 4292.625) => 0.06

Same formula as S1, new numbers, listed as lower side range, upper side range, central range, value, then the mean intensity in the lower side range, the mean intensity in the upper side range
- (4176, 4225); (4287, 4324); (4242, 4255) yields -0.5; 38.2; 41.1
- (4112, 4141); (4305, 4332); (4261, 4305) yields 3.0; 43.7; 43.1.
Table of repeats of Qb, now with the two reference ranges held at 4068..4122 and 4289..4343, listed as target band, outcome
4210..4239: 0.13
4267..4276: 0.15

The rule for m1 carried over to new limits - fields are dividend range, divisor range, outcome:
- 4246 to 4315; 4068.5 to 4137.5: 0.92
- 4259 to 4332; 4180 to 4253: 1.06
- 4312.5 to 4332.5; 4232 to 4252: 1.09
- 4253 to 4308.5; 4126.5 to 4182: 0.99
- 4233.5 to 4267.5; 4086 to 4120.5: 0.91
